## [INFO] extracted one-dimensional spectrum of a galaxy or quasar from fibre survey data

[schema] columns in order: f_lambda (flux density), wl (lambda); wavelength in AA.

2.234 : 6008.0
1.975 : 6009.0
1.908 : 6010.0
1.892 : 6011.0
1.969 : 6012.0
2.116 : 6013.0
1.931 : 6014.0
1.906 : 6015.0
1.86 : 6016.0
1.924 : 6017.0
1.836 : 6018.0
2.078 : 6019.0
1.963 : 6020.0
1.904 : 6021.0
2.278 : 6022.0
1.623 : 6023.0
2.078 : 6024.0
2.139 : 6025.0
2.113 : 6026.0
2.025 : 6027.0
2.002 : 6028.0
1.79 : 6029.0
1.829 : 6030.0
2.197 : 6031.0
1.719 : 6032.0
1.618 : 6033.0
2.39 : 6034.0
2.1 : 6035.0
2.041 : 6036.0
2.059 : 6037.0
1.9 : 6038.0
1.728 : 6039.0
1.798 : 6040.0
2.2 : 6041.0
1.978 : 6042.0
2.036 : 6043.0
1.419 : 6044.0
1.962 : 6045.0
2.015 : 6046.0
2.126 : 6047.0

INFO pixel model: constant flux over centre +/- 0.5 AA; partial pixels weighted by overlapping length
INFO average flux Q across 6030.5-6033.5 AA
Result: 1.84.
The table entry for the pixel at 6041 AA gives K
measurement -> 2.2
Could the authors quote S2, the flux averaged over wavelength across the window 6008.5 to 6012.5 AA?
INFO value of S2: 1.94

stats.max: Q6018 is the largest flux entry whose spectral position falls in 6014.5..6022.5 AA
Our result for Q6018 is 2.278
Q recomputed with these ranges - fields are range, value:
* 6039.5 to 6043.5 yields 2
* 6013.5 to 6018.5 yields 1.89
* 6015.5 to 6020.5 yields 1.93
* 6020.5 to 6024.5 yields 1.97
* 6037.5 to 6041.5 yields 1.91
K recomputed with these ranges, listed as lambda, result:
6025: 2.139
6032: 1.719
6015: 1.906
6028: 2.002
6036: 2.041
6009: 1.975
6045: 1.962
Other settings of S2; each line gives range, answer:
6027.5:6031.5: 1.95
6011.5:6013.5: 2.04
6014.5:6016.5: 1.88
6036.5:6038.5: 1.98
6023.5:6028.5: 2.07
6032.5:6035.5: 2.04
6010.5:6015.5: 1.96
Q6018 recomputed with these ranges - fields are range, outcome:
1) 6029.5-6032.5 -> 2.197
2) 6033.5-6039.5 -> 2.39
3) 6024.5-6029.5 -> 2.139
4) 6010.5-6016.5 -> 2.116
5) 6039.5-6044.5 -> 2.2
